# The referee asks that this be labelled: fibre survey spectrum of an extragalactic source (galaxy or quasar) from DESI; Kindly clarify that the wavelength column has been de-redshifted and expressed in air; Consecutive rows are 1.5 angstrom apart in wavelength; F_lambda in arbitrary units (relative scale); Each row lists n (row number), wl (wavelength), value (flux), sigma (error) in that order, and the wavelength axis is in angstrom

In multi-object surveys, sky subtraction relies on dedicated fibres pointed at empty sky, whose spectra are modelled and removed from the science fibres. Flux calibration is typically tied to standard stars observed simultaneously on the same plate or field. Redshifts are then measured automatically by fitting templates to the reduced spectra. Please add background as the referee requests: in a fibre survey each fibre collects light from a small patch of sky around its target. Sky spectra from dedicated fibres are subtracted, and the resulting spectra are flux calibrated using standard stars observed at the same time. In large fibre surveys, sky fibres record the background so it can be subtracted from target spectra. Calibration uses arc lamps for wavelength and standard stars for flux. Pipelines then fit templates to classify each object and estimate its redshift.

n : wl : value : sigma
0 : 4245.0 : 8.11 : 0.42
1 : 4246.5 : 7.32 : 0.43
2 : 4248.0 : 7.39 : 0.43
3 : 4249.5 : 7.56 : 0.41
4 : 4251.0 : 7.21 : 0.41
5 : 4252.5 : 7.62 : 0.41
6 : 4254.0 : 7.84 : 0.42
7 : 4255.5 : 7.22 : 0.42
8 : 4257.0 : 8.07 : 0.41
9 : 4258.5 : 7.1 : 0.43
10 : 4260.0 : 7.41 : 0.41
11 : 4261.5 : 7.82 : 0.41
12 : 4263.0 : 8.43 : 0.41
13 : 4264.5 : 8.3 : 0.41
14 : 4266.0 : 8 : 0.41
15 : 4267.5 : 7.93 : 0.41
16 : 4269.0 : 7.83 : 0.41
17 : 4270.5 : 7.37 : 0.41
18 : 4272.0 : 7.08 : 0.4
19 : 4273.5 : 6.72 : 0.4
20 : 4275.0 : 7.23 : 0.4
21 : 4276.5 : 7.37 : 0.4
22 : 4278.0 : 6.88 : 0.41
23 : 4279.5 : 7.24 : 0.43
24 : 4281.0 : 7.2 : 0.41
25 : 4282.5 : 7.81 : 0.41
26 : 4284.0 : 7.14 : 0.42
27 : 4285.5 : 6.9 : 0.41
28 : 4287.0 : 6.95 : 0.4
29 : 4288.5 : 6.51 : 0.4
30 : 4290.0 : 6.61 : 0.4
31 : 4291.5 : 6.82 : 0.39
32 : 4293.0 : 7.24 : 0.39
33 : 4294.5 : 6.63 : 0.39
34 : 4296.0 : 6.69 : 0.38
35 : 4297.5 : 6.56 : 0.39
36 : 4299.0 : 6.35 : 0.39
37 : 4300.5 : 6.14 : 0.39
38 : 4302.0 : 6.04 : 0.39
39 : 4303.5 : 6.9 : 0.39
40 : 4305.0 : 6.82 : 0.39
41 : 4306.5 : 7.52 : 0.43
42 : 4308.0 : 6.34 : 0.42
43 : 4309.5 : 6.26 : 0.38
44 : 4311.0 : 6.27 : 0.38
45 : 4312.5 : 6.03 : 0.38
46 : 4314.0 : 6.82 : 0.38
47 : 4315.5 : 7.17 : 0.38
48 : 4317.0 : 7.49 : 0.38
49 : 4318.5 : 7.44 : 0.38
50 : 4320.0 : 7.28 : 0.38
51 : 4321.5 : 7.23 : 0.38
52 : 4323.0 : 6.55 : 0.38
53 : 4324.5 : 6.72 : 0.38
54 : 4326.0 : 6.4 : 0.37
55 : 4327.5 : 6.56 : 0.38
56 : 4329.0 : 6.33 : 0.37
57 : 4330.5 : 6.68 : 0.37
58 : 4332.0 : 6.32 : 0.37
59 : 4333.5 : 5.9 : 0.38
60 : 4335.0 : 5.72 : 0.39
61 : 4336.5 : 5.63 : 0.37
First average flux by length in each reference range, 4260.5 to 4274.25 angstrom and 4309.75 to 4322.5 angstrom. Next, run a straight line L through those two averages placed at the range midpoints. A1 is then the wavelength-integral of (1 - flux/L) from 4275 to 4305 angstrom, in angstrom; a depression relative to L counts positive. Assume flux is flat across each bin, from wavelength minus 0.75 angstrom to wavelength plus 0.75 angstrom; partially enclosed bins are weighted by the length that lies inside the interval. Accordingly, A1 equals 2.1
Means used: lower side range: 7.71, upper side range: 6.93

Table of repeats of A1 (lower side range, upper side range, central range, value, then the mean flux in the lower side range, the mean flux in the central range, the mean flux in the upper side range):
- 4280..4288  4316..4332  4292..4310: 1.04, 7.18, 6.63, 6.85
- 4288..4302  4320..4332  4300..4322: -0.53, 6.59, 6.79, 6.66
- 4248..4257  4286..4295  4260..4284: -1.25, 7.53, 7.53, 6.8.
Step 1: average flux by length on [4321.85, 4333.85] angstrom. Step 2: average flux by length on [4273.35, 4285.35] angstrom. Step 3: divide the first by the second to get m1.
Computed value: 0.9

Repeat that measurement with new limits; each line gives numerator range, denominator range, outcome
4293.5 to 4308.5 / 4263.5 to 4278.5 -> 0.88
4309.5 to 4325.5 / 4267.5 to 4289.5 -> 0.96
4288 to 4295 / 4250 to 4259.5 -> 0.90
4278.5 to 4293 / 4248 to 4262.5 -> 0.93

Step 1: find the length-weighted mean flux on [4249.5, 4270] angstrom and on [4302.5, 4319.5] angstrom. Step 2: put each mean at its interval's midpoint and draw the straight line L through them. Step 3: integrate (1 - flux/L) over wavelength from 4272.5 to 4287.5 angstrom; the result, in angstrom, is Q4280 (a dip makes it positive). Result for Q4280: 0.5 angstrom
